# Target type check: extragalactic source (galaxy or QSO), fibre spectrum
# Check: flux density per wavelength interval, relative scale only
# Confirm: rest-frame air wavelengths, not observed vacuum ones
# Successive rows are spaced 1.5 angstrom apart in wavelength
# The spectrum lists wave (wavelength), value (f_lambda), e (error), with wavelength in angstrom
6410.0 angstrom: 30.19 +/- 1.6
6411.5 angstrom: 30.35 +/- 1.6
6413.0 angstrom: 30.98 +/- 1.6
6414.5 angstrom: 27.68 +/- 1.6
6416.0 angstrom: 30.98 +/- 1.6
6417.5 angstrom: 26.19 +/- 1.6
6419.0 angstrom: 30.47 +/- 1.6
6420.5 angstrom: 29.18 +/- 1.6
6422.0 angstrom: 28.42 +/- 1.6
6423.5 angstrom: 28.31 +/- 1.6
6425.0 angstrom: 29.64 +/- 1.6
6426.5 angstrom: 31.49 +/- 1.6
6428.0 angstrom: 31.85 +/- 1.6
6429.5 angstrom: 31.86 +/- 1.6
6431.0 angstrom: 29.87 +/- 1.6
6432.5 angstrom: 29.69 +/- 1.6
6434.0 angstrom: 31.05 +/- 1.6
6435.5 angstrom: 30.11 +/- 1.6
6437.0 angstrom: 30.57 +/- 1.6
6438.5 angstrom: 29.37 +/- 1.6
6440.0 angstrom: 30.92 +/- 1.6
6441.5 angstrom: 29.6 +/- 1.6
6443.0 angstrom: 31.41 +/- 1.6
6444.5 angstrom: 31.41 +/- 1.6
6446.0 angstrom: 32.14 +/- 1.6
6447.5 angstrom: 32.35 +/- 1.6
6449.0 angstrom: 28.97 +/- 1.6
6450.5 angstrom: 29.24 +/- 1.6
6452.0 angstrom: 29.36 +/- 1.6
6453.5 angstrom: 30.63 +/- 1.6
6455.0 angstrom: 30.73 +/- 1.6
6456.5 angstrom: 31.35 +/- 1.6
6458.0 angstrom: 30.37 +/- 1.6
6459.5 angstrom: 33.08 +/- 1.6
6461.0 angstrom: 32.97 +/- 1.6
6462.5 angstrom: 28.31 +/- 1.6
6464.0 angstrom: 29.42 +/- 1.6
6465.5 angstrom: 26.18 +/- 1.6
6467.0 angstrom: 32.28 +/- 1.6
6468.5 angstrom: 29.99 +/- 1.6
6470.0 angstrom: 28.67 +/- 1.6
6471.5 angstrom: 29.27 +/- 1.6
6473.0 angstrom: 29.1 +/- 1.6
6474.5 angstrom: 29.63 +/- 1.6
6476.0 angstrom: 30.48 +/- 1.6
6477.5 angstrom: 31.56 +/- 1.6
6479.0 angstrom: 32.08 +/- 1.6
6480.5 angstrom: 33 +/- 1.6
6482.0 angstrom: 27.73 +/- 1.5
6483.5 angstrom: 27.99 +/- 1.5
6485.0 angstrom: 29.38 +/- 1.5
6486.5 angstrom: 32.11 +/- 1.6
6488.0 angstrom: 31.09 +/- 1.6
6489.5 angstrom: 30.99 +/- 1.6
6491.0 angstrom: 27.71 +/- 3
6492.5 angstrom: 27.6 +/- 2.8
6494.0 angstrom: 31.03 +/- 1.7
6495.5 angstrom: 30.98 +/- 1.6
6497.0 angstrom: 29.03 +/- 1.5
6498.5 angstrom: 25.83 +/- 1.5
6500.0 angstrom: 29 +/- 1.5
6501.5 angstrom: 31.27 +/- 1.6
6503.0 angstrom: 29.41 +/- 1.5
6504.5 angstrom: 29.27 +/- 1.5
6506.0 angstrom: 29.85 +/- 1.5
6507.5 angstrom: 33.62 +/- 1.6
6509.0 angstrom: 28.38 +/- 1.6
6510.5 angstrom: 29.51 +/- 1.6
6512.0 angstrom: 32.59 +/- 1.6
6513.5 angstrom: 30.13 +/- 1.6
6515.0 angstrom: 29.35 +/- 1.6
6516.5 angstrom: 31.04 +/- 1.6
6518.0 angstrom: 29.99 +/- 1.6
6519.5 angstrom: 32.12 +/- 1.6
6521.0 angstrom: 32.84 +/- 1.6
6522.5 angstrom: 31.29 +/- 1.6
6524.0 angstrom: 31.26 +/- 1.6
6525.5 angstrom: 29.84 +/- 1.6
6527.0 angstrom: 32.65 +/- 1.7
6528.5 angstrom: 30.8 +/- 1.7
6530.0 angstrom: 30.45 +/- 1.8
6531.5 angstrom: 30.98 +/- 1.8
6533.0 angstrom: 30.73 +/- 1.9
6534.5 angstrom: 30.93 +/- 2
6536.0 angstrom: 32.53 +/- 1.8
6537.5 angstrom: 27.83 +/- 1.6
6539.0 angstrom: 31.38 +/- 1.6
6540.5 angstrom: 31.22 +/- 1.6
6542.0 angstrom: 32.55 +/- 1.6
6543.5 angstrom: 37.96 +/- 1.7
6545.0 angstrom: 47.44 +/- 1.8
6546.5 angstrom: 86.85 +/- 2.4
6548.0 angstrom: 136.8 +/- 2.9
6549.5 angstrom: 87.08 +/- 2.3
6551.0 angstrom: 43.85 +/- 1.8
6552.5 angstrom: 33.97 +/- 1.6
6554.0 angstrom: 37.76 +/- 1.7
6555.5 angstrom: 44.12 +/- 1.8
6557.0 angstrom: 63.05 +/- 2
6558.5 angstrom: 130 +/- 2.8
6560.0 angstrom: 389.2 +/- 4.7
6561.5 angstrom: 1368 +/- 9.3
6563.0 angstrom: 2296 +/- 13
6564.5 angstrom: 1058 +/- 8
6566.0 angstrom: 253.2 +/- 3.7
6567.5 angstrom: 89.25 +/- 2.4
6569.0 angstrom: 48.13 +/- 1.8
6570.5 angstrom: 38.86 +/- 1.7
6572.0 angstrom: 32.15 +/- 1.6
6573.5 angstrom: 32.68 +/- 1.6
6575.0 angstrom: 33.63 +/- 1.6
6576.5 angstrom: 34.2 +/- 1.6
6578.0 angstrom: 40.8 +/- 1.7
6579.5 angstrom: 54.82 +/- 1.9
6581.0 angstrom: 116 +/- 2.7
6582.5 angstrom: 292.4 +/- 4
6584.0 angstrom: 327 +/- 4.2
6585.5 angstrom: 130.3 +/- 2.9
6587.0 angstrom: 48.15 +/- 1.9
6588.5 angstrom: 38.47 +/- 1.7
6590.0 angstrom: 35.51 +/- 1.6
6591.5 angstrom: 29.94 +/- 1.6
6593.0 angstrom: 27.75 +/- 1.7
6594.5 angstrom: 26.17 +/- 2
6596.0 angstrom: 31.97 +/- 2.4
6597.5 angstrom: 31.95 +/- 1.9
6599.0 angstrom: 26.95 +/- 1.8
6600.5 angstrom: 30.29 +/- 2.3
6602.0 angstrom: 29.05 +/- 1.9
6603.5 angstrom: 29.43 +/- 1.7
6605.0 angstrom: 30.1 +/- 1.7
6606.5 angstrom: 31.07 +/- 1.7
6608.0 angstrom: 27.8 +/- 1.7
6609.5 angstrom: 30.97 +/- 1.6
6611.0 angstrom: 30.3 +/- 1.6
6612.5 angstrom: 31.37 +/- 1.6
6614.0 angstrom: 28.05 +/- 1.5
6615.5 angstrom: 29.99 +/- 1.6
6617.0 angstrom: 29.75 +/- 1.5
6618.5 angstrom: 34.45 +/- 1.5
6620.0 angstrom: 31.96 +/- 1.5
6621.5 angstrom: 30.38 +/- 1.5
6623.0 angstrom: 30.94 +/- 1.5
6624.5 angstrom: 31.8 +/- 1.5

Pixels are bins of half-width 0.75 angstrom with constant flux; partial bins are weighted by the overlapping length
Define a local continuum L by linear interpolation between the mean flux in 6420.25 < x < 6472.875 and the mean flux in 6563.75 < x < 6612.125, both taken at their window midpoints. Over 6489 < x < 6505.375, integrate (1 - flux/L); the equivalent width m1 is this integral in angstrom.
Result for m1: 7.51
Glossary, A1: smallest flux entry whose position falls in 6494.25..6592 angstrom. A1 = 25.83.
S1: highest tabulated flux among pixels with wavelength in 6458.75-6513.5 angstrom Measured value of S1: 33.62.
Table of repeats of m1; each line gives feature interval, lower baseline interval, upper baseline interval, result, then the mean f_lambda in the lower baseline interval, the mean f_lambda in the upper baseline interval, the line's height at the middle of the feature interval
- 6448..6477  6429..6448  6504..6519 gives 0.6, 30.8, 30.4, 30.6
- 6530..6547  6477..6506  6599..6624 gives -4.0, 29.8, 30.3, 30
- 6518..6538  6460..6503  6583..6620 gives 3.3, 29.8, 49.1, 37.3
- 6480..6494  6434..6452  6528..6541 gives 0.4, 30.5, 30.8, 30.6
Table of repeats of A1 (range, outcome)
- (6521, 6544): 27.83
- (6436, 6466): 26.18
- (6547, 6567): 33.97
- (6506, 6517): 28.38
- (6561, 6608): 26.17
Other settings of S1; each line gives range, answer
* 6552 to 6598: 2296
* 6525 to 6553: 136.8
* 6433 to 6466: 33.08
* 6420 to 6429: 31.85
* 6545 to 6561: 389.2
